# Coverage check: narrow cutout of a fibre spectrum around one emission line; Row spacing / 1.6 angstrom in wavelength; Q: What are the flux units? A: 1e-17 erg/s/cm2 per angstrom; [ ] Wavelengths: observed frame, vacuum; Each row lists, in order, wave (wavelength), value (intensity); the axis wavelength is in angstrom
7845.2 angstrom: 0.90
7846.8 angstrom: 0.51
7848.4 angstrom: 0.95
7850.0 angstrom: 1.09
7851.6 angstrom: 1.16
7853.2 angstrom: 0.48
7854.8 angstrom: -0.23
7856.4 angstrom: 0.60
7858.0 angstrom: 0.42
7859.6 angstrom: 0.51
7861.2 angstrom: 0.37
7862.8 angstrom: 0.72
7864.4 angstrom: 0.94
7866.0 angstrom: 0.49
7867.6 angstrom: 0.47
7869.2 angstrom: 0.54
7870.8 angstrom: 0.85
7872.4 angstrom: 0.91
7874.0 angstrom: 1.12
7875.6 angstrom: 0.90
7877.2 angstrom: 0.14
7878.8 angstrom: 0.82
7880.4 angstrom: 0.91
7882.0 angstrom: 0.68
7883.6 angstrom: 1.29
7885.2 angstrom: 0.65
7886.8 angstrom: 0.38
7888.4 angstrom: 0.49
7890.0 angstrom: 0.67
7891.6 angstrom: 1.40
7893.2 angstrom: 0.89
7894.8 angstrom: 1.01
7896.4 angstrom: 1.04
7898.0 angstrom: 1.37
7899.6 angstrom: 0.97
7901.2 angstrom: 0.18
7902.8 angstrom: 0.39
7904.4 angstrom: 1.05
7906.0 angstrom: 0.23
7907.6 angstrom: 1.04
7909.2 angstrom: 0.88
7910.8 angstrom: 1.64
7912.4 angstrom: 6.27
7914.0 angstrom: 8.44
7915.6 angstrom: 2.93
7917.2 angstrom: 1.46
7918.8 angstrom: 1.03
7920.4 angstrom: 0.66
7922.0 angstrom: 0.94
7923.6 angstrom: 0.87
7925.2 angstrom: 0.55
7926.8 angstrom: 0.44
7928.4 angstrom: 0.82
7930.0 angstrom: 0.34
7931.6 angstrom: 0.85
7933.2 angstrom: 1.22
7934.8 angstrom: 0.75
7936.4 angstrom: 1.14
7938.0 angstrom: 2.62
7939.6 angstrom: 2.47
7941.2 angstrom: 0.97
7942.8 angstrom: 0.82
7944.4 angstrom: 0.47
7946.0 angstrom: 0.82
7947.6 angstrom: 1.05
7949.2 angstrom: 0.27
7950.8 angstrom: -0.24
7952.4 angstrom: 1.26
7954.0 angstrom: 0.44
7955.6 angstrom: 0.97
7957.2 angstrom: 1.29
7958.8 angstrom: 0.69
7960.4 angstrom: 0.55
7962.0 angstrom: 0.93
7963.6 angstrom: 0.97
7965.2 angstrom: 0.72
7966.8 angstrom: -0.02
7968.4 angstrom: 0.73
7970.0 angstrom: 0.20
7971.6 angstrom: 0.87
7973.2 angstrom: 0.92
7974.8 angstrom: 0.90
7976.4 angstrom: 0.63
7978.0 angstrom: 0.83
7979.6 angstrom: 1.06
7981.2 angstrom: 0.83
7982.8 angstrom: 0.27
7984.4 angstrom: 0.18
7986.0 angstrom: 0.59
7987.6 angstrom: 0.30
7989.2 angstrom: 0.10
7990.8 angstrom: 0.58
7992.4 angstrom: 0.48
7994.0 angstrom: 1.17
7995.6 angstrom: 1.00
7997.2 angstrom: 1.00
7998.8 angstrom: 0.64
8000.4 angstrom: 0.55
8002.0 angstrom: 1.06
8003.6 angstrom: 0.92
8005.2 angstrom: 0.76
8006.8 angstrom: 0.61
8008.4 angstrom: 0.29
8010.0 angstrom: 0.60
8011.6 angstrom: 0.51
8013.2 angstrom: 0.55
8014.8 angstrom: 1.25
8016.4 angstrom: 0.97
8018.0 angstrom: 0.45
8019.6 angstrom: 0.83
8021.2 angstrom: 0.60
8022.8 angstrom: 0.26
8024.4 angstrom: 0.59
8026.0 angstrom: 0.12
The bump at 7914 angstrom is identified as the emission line H-alpha 6563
